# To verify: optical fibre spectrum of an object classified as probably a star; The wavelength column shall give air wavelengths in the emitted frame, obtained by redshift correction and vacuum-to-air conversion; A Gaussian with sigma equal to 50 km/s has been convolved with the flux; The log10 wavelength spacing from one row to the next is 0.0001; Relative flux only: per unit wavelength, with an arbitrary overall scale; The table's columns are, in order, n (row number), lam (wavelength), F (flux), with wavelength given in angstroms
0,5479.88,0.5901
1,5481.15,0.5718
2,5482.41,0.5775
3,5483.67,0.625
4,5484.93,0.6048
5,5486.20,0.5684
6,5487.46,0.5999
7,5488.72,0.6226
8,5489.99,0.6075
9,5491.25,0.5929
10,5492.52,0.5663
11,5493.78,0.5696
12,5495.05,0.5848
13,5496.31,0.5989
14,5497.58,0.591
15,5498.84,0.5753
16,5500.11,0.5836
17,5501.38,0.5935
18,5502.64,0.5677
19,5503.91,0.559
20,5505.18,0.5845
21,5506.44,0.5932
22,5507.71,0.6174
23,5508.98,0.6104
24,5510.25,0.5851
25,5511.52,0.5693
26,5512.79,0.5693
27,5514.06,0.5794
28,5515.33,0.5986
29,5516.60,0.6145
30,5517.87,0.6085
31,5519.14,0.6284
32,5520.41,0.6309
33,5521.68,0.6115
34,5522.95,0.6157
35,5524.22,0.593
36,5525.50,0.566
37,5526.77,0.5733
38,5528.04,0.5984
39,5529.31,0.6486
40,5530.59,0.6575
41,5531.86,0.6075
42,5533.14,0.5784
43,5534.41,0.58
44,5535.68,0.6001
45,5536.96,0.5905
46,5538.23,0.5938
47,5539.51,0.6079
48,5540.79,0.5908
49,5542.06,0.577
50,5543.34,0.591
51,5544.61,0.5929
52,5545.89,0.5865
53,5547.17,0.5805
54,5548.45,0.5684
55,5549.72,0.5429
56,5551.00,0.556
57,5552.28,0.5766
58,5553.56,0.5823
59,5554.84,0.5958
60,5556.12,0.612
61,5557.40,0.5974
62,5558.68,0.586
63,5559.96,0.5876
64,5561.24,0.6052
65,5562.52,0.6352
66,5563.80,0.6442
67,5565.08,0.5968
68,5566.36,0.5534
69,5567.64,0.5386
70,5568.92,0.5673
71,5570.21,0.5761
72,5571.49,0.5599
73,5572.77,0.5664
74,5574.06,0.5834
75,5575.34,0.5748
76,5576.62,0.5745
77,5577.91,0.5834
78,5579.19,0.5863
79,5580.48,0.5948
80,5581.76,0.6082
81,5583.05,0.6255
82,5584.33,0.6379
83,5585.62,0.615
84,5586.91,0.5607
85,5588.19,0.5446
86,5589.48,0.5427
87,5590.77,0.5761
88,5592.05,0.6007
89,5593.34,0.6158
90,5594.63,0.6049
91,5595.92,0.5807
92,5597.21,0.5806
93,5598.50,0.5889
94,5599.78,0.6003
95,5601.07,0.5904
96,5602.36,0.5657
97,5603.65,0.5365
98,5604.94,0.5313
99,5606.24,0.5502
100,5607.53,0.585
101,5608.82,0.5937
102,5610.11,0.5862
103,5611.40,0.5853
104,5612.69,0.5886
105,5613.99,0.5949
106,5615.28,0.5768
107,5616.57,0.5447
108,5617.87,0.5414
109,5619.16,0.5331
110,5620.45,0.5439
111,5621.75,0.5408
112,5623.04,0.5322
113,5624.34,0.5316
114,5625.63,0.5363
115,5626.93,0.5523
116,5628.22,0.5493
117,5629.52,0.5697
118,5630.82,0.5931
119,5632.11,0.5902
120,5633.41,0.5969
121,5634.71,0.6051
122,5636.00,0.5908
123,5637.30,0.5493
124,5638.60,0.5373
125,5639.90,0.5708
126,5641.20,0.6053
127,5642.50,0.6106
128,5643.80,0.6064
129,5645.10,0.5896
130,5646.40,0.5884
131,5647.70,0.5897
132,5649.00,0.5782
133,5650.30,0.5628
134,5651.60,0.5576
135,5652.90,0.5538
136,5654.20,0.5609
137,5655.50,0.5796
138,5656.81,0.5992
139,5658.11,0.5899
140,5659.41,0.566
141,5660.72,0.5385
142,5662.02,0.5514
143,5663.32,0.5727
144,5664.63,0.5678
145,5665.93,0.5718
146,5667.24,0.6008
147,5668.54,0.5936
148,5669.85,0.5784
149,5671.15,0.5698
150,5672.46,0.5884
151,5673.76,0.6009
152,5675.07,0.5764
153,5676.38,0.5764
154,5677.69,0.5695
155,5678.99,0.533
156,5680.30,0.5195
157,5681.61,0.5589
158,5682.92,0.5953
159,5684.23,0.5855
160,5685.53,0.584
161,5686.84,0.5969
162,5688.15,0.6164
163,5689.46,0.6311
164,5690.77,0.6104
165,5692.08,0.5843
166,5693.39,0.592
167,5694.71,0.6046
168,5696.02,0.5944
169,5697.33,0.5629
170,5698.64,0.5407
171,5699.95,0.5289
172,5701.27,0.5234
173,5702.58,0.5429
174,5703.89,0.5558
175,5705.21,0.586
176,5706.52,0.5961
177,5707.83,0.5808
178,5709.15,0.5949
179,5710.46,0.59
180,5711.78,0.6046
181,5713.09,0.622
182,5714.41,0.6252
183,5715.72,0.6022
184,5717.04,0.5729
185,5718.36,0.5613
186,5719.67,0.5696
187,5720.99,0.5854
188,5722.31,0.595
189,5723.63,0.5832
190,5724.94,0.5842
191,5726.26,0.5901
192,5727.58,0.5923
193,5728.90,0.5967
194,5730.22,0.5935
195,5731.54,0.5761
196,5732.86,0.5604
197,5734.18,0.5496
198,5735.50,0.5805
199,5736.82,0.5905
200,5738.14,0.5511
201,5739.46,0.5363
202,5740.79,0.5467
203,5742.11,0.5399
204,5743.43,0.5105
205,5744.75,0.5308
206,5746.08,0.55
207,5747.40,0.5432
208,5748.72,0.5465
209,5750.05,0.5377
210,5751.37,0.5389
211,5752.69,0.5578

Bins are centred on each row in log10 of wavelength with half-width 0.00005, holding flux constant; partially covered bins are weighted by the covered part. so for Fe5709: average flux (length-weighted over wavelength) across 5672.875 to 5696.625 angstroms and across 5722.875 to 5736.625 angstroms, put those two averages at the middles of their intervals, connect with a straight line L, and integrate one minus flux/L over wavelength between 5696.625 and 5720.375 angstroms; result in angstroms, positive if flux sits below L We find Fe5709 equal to 0.3 angstroms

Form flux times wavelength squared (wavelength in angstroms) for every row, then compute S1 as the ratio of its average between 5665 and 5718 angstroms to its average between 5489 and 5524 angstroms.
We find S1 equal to 1.05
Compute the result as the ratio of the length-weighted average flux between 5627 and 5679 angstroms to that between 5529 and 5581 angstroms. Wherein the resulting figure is 0.98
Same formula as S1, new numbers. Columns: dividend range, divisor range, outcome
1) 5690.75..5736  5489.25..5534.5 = 1.05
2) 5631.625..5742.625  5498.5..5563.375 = 1.03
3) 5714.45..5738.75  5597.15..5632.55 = 1.07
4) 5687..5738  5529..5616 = 1.05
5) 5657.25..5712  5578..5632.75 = 1.03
